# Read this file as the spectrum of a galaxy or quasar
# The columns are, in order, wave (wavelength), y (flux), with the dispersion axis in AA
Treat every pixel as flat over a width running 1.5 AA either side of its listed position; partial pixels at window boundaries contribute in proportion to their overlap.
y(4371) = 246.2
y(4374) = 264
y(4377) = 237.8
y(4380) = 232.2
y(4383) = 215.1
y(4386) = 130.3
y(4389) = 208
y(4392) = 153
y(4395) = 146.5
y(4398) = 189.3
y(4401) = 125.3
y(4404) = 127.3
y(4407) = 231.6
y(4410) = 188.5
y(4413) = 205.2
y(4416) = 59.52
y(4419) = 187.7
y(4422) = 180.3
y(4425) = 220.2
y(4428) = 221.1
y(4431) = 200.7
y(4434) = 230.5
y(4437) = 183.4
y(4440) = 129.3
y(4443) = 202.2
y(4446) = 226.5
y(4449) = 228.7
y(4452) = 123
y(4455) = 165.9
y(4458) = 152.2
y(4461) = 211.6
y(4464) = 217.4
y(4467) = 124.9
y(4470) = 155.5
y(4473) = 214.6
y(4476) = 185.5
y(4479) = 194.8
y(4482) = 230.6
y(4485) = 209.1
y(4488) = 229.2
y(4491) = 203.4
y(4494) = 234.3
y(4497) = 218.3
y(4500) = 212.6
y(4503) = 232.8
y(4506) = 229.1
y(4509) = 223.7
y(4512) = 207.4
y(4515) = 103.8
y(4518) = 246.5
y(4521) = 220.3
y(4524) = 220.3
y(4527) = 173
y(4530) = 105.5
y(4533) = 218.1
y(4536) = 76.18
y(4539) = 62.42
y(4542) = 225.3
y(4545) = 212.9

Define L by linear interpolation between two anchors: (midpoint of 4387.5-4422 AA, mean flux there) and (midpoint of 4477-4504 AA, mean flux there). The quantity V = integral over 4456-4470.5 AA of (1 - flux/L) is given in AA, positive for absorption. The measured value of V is 2.00 AA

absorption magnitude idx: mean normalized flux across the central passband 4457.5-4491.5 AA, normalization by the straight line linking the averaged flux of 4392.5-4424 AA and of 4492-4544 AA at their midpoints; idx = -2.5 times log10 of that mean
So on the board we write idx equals -0.09 mag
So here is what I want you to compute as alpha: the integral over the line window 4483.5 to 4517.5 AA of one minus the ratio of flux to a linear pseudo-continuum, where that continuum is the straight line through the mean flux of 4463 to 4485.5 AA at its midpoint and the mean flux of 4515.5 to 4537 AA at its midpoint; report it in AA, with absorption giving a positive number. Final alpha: -4.78 AA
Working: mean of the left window 190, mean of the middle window 211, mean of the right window 179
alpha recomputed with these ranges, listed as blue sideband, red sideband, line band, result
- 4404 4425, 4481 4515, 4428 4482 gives 1.95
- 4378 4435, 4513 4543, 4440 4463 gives -1.12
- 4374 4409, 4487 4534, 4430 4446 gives 0.03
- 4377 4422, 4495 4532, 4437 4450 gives -0.69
